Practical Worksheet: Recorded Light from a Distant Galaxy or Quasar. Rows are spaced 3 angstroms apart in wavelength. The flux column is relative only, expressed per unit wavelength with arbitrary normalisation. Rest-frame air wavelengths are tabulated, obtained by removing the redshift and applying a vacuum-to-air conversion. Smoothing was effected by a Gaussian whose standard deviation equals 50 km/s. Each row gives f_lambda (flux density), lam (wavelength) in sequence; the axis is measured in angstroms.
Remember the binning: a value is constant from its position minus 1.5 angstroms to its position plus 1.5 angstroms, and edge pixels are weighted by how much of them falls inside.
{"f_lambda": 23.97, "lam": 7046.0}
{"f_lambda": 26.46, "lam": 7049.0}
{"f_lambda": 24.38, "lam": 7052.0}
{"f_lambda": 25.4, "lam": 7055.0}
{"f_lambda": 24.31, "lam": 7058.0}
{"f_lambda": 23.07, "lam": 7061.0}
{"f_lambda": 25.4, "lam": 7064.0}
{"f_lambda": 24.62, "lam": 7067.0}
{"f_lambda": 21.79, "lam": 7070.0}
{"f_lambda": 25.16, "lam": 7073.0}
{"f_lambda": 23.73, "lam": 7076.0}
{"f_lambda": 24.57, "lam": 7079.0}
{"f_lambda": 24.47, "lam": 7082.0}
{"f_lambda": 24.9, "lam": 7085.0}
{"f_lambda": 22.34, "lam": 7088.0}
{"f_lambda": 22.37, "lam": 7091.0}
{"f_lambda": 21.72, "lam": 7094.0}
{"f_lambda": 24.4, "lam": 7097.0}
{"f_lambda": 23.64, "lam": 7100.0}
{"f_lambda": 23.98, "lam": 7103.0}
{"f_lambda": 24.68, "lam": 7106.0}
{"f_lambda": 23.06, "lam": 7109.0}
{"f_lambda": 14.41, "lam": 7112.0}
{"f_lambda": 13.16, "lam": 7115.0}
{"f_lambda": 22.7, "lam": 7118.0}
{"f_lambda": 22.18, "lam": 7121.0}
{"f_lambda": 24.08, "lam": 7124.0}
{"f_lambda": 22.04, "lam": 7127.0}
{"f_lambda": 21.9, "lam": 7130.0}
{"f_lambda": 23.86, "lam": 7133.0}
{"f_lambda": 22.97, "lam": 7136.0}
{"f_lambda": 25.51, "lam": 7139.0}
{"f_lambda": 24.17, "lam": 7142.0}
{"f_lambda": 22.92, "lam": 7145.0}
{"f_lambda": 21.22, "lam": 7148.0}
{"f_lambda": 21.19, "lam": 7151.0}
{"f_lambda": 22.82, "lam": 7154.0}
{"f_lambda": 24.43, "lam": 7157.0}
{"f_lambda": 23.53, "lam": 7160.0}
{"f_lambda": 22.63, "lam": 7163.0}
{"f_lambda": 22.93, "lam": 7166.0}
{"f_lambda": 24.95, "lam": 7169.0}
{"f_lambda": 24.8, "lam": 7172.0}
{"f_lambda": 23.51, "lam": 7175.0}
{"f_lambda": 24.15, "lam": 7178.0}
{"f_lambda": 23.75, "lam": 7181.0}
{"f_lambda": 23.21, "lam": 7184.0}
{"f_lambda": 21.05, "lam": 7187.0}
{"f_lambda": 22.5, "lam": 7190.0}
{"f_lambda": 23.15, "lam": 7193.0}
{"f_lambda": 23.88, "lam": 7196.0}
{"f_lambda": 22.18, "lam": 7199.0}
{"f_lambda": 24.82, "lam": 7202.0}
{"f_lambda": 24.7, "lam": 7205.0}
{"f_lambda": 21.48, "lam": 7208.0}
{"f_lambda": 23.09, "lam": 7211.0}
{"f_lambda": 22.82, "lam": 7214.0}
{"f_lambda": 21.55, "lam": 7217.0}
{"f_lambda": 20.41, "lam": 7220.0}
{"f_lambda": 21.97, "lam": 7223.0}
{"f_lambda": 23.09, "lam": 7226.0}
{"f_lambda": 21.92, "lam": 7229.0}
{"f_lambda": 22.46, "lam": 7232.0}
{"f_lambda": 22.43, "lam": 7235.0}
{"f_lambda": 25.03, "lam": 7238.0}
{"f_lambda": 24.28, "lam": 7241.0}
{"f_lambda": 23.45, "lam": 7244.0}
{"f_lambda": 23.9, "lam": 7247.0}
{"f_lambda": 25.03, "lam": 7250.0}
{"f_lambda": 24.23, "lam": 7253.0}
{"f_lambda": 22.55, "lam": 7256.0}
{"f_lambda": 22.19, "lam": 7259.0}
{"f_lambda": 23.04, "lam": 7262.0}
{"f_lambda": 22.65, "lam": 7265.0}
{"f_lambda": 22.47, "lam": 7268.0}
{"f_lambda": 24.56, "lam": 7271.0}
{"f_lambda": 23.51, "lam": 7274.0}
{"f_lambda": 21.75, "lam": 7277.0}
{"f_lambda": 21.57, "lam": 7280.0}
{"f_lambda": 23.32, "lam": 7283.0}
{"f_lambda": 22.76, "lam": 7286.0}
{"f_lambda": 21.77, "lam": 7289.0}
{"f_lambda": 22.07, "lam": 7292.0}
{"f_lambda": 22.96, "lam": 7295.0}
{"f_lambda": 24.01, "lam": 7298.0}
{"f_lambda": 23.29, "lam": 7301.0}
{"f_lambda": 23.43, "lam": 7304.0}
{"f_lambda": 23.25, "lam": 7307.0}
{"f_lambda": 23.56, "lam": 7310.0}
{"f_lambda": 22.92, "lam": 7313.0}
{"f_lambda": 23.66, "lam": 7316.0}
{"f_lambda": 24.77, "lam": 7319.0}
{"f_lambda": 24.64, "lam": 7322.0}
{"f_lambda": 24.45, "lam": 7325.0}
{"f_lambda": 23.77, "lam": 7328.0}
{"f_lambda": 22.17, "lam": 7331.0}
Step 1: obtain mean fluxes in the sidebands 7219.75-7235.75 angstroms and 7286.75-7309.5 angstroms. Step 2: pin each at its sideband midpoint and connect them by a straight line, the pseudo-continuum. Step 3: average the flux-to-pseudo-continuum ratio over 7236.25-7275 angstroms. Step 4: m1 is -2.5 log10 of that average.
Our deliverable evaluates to -0.05 mag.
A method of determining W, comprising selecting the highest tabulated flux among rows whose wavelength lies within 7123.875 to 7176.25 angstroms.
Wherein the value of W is 25.51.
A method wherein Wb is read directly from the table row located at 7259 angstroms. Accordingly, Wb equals 22.19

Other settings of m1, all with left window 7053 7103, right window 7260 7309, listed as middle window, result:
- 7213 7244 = 0.03 mag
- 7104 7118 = 0.22 mag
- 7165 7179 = -0.03 mag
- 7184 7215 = 0.02 mag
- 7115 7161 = 0.04 mag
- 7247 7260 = -0.03 mag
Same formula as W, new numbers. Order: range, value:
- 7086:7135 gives 24.68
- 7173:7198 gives 24.15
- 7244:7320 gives 25.03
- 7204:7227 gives 24.7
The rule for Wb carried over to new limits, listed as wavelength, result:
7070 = 21.79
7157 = 24.43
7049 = 26.46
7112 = 14.41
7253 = 24.23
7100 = 23.64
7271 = 24.56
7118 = 22.7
